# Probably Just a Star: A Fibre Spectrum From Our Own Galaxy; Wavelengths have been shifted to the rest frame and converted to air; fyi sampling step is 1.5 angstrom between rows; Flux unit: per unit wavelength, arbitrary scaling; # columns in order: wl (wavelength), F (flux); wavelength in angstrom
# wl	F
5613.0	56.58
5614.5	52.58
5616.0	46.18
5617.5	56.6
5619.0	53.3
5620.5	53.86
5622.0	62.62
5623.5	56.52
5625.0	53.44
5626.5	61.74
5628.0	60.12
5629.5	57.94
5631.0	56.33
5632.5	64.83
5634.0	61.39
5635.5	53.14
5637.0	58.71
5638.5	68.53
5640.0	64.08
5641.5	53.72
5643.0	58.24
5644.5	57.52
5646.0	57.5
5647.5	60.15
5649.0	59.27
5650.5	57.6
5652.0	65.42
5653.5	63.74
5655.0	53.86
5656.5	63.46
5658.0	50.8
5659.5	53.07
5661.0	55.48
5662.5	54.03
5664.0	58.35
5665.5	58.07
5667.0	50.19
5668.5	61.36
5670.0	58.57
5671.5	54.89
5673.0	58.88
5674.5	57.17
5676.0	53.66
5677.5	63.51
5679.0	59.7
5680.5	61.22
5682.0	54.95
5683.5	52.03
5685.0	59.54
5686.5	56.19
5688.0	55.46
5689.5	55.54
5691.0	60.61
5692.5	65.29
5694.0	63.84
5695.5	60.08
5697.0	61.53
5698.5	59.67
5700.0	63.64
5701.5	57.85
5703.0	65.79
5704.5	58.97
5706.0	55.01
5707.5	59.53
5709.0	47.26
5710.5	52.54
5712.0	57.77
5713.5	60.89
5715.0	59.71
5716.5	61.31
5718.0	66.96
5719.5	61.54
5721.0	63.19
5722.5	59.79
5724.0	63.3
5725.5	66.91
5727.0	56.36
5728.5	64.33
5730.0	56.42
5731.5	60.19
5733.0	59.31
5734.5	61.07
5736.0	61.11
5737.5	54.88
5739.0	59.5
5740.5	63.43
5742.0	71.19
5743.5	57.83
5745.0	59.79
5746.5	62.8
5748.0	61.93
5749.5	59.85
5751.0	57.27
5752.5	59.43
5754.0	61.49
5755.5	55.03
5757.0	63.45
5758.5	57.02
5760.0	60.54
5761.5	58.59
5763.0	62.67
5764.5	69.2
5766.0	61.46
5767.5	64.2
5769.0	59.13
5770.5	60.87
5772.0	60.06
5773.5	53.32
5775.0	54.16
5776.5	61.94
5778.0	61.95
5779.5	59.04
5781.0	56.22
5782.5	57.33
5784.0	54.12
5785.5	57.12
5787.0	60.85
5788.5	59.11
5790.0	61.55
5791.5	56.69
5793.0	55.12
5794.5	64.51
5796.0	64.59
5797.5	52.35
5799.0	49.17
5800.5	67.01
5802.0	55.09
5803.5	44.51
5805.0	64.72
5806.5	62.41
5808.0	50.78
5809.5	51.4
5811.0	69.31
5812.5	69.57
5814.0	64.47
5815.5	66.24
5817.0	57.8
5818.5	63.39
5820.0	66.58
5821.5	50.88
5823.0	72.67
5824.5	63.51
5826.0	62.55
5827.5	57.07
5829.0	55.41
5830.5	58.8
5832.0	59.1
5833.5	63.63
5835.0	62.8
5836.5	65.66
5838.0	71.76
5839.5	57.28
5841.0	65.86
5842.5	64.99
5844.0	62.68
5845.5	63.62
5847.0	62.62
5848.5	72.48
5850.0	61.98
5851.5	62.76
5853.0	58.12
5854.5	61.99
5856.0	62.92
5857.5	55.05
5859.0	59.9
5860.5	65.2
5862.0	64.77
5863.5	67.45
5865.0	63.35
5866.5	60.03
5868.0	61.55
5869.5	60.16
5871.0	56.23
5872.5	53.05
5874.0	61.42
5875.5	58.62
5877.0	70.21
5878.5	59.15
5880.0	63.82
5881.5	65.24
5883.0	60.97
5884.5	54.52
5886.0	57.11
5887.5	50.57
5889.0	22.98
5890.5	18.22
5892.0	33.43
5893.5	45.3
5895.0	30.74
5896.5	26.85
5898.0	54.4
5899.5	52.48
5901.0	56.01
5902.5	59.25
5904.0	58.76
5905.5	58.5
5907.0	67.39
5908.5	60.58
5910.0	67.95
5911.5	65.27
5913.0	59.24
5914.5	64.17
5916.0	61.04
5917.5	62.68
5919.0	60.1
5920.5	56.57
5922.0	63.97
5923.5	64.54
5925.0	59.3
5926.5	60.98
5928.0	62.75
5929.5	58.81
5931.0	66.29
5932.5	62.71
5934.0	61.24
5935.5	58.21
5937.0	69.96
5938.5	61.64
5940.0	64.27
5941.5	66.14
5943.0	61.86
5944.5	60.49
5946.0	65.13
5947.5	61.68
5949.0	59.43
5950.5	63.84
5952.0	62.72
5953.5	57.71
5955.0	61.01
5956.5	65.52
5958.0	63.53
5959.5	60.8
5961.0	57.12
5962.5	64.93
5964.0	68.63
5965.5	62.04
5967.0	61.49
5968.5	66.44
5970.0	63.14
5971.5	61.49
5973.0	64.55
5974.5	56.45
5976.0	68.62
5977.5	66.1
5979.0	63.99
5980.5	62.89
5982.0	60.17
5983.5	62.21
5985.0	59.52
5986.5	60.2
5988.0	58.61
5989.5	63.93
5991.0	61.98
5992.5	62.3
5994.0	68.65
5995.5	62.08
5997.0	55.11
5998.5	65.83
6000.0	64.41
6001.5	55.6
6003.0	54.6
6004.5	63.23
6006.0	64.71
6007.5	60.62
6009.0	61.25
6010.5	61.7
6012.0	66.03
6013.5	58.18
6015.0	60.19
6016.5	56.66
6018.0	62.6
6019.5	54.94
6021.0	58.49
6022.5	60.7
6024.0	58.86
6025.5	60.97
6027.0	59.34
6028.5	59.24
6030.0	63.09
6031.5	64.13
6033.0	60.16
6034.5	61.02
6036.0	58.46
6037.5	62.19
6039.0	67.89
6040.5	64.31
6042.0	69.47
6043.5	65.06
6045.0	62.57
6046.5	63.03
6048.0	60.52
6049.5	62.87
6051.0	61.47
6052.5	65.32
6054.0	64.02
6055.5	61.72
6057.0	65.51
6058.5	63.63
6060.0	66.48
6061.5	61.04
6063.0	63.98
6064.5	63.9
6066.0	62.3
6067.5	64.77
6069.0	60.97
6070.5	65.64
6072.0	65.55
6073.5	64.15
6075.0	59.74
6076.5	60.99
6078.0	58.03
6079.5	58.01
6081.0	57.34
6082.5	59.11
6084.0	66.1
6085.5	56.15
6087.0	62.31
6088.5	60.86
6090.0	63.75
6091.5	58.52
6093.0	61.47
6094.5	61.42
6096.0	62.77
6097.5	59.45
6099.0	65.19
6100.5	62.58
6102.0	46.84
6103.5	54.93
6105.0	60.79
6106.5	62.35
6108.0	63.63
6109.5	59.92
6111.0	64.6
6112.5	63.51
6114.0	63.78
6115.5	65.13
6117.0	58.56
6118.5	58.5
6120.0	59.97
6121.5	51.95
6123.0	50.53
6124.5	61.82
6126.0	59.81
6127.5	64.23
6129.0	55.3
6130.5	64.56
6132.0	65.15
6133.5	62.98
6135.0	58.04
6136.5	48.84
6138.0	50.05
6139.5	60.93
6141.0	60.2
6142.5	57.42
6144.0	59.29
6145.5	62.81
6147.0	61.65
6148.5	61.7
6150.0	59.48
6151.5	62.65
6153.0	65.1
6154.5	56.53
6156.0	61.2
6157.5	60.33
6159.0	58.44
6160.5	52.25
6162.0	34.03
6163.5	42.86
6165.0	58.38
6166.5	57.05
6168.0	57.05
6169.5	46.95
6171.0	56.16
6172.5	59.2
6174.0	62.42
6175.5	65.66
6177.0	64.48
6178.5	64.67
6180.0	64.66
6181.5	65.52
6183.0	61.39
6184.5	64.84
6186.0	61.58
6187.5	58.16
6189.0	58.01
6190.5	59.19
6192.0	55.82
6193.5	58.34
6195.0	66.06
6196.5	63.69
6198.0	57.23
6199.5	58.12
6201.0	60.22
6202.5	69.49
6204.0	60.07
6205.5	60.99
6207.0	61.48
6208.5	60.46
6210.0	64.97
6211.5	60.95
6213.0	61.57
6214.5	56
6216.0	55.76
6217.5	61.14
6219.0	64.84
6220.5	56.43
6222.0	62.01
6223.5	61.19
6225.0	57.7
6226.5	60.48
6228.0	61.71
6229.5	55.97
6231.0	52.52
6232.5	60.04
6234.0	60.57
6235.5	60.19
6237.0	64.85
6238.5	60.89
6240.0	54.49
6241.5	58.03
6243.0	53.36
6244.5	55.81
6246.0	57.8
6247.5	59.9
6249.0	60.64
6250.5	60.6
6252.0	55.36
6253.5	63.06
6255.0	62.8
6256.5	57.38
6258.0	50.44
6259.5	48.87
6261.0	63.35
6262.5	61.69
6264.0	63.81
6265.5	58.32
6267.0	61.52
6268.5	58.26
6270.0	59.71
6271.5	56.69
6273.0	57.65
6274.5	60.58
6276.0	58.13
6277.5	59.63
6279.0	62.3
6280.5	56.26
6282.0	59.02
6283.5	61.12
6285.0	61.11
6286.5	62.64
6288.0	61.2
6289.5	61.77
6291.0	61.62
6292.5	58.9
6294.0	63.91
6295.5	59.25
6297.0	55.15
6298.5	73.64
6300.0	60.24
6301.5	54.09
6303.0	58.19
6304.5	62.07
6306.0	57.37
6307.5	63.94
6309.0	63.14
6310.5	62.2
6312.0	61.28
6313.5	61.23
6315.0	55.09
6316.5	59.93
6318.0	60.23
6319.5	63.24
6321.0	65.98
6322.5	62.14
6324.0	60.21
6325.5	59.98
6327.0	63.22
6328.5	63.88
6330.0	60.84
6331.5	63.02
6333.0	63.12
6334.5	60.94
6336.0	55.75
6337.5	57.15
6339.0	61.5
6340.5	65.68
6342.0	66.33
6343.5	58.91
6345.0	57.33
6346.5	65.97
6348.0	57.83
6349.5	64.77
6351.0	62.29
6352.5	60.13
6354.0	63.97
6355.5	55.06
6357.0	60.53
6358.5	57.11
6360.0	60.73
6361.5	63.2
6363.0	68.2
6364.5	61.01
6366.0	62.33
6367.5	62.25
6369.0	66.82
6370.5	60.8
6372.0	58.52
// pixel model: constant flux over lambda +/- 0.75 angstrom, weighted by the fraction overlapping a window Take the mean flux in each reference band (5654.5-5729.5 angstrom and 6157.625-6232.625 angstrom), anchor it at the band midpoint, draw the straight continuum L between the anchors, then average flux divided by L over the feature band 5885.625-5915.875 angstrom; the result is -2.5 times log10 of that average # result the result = 0.16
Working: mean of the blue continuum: 58.7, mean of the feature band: 50.6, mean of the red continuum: 59.2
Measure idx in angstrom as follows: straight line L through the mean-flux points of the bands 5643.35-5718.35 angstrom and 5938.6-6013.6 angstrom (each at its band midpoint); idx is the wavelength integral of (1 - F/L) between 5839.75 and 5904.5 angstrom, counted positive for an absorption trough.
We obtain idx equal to 4.72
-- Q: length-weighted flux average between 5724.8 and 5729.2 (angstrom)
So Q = 62.5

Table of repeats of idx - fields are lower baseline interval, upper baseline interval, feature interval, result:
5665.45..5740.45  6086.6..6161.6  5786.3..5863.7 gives -2.6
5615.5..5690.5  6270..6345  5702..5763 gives -2.1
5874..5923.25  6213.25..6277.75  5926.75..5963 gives -4.6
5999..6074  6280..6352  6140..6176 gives 2.5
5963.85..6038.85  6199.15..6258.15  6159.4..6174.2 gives 1.9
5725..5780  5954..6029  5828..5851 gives -0.9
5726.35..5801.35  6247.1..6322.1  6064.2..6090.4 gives -0.7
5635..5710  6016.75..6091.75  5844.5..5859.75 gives -0.5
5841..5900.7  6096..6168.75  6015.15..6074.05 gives -4.7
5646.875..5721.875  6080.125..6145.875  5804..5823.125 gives -0.9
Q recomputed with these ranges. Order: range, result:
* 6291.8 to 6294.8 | 61.4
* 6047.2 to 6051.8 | 61.7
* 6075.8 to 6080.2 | 59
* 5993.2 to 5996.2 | 65.4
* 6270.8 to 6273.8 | 57.2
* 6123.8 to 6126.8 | 60.9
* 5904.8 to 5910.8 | 63.7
